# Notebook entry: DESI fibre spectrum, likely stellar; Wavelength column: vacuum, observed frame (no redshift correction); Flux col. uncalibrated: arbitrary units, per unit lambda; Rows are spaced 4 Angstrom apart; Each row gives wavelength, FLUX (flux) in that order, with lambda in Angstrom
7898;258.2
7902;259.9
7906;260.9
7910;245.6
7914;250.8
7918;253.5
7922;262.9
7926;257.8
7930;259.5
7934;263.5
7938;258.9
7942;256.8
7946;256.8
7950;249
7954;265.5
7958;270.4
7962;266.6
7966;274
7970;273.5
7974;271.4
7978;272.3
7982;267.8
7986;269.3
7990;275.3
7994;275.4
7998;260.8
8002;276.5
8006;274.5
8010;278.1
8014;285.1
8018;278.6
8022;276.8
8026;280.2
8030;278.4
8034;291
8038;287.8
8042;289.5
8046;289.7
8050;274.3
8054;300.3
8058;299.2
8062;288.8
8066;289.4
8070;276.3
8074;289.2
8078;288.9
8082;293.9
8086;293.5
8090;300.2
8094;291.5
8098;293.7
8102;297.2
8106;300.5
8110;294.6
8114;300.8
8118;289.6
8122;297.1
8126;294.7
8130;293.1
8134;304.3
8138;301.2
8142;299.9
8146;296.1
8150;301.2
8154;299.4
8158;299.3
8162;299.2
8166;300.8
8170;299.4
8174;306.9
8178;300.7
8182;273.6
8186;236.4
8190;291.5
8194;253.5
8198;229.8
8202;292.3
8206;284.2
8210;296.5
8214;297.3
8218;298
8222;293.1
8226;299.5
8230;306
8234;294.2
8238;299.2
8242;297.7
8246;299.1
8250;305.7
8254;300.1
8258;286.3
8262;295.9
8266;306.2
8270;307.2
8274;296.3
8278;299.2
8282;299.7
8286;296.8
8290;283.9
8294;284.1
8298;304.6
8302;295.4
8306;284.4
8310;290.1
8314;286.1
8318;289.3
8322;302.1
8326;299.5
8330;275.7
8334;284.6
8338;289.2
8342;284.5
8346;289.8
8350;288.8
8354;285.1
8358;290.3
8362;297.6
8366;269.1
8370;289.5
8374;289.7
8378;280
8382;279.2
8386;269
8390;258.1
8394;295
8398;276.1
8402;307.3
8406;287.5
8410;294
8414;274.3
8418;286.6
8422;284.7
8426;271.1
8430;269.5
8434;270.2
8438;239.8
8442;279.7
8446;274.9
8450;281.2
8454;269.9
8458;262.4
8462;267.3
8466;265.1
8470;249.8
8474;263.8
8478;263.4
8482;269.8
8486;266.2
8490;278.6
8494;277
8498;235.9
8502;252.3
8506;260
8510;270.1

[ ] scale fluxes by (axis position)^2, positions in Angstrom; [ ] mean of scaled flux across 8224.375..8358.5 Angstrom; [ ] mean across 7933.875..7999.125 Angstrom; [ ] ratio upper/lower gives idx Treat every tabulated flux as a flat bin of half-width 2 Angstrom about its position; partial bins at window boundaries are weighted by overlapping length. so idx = 1.20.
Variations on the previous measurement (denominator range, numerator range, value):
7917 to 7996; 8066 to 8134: 1.15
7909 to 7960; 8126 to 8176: 1.23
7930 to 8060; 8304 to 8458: 1.13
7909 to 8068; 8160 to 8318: 1.14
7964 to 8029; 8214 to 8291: 1.16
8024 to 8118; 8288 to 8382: 1.06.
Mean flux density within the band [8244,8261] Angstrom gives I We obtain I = 298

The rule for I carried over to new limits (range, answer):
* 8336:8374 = 287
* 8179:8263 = 287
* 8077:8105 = 295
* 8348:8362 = 289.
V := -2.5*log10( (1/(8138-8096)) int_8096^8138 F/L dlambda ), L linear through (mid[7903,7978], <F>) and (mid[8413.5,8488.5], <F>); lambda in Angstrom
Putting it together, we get -0.128 mag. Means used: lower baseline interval 261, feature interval 297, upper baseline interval 269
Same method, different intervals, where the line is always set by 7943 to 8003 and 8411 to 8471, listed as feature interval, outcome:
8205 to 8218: -0.10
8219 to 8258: -0.11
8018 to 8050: -0.06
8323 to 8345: -0.07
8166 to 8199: -0.03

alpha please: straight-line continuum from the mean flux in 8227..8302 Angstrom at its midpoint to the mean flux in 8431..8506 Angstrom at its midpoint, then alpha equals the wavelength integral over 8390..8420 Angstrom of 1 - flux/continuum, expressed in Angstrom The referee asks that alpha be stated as -1.3 Angstrom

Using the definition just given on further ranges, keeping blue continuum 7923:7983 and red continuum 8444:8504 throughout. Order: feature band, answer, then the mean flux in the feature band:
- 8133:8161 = -3.8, 300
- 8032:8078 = -4.2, 289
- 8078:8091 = -1.5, 294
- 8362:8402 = -2.4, 281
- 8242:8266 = -3.0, 298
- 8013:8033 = -1.2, 280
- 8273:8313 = -4.3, 293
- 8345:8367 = -1.9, 287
